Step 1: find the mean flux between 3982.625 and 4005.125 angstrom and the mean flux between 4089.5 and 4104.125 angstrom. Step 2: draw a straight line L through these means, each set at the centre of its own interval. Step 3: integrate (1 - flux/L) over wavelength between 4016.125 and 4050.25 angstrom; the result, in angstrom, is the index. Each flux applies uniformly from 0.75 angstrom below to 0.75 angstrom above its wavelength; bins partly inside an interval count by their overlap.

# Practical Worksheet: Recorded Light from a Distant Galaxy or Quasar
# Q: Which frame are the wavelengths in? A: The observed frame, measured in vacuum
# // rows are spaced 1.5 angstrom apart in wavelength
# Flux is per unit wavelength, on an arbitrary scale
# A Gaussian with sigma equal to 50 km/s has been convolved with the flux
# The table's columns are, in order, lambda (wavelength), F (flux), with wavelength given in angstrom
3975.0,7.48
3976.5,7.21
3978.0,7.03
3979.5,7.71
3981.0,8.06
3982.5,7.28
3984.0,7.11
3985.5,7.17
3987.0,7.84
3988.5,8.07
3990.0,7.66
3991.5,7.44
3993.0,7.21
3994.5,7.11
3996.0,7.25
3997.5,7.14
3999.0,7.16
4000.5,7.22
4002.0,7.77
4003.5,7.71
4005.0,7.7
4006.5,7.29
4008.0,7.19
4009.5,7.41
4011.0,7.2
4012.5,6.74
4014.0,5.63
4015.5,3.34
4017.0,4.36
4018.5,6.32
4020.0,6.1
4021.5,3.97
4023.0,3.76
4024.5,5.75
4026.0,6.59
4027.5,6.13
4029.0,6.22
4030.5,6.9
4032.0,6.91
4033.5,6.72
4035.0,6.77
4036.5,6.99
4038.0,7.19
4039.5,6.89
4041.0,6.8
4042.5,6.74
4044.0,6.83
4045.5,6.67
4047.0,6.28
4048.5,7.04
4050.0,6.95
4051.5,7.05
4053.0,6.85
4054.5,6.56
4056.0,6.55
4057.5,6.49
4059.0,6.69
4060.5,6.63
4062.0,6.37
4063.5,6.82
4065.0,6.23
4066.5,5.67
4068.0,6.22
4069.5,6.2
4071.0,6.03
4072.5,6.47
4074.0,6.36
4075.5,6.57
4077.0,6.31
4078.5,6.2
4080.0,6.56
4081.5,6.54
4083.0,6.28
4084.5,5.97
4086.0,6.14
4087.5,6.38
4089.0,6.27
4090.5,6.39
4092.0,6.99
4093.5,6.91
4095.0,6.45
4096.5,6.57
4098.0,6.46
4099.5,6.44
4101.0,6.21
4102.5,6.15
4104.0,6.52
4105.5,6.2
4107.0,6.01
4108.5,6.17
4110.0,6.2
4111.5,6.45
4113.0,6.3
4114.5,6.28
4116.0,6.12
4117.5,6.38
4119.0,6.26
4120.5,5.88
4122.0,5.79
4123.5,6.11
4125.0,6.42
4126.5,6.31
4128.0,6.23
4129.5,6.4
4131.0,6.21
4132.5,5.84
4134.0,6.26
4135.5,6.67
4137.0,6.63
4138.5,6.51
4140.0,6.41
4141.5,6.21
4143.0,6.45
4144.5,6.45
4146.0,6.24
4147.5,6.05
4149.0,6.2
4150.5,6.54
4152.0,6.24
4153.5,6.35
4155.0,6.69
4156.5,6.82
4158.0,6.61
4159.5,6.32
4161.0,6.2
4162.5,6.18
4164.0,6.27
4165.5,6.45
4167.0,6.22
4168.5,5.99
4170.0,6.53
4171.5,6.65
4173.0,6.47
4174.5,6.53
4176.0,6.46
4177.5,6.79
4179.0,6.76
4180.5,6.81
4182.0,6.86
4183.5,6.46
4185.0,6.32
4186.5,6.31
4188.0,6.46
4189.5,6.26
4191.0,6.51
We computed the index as 3.79 angstrom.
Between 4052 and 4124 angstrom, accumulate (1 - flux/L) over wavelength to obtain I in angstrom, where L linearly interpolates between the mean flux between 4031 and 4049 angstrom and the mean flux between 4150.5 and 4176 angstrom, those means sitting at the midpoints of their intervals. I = 3.4 angstrom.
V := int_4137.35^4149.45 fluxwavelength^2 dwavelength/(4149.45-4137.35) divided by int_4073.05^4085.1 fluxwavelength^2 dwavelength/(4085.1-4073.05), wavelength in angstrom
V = 1.03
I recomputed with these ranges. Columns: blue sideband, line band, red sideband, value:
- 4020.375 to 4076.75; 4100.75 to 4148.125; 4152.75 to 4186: 1.49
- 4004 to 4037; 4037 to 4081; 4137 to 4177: -2.24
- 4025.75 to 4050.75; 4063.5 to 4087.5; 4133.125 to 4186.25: 1.37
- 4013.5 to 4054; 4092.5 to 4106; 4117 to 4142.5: -0.43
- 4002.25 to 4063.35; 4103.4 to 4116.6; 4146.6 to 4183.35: 0.44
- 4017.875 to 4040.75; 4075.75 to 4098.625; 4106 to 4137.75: -0.73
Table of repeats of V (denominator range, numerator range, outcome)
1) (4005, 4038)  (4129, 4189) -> 1.11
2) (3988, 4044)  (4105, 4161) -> 1.01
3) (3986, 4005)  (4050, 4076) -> 0.90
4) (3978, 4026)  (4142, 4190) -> 1.03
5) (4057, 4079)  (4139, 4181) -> 1.06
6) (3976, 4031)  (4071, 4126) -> 0.98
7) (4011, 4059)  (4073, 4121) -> 1.04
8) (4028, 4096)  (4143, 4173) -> 1.02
